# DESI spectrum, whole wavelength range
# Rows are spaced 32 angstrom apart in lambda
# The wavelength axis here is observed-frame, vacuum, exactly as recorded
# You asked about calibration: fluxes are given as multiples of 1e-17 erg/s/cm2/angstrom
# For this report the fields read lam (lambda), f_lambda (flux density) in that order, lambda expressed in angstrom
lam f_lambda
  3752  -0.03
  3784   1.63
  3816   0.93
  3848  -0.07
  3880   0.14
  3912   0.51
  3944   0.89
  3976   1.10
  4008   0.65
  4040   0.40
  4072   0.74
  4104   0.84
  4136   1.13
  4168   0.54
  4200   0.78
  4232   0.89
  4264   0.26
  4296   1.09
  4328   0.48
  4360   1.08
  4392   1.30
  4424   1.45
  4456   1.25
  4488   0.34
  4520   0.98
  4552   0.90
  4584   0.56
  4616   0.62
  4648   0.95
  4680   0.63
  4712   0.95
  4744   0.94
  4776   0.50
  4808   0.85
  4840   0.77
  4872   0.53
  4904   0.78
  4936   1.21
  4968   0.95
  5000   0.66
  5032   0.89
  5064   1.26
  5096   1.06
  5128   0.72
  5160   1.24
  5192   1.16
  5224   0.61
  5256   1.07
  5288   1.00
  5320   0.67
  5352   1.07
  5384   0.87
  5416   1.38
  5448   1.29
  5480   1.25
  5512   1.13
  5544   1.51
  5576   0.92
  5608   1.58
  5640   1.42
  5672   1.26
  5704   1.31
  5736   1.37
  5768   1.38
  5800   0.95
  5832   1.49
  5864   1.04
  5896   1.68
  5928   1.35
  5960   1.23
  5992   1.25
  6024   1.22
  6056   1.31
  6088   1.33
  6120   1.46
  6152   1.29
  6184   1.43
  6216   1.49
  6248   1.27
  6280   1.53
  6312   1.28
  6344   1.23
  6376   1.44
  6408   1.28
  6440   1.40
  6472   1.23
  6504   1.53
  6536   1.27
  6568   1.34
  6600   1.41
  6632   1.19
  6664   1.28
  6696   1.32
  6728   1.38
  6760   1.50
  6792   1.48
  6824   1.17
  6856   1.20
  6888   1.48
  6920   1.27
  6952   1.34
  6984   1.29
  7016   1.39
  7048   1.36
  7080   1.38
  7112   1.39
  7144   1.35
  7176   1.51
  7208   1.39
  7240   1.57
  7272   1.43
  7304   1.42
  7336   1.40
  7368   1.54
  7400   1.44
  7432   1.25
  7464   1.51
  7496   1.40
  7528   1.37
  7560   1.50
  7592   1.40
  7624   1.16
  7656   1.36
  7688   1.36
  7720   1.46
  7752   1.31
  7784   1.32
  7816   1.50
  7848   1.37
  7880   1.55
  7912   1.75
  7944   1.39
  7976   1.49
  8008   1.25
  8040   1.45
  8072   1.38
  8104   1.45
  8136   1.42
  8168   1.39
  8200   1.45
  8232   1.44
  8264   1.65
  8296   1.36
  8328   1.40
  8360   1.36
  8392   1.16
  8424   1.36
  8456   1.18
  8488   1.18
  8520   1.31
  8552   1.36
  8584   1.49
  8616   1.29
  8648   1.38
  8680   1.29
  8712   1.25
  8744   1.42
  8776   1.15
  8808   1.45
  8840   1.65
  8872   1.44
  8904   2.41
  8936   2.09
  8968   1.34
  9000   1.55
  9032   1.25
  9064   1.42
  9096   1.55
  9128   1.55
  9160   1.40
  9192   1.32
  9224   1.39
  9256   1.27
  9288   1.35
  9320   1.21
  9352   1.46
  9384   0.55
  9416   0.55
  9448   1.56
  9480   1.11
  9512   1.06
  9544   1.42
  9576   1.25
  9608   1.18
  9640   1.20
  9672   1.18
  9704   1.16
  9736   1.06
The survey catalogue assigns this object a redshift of 0.36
